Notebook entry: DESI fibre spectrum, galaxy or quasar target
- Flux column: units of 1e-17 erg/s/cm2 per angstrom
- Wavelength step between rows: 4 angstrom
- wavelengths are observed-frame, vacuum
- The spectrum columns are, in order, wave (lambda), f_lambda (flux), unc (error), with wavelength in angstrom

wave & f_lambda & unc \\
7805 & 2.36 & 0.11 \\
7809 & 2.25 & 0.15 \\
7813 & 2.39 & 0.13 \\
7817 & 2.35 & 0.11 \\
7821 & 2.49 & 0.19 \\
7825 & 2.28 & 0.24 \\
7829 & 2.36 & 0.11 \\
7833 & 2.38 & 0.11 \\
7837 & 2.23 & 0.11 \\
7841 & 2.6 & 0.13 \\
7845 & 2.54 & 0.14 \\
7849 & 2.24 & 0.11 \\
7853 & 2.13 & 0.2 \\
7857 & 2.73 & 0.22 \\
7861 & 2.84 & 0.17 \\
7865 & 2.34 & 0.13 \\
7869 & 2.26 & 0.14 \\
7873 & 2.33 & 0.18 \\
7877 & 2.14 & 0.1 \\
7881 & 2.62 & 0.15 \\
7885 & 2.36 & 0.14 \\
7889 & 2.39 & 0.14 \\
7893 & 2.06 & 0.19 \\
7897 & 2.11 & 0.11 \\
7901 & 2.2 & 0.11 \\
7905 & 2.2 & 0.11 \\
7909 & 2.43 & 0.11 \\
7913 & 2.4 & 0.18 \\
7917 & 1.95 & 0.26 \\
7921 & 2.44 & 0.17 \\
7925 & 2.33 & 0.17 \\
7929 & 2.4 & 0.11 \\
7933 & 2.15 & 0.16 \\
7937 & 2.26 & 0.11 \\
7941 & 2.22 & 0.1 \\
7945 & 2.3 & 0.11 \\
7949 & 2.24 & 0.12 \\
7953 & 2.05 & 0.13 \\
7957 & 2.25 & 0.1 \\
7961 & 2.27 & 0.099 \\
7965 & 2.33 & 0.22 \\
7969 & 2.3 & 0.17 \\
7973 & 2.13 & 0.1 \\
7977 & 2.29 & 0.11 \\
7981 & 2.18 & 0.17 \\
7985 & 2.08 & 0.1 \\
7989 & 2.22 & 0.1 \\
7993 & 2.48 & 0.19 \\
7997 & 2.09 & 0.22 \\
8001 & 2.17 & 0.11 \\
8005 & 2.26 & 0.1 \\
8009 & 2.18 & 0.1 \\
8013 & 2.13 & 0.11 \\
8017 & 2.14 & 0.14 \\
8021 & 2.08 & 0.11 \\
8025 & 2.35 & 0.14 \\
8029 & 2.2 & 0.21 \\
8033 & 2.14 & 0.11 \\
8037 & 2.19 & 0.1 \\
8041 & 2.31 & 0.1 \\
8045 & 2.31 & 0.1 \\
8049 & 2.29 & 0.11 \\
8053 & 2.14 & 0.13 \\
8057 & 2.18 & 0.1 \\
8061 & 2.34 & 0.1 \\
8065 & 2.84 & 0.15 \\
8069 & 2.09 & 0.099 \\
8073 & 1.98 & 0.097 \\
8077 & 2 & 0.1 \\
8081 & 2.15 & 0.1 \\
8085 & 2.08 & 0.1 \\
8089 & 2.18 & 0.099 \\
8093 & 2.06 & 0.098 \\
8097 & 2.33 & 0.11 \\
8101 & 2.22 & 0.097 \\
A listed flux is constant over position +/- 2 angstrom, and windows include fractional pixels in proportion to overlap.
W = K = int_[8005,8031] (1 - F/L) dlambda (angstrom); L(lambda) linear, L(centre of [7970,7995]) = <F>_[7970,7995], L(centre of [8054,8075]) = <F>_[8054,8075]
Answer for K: 0.8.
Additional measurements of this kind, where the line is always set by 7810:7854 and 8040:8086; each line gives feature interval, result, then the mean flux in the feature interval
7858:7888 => -1.0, 2.42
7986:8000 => 0.2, 2.24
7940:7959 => 0.7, 2.21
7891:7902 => 1.0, 2.12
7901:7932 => 0.3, 2.3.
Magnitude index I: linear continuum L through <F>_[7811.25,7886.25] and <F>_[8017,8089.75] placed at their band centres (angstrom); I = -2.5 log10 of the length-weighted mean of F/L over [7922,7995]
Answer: 0.02 mag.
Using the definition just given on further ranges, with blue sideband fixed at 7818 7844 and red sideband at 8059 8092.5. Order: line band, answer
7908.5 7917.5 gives 0.02 mag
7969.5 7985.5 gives 0.04 mag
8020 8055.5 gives 0.00 mag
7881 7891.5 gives -0.03 mag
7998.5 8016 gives 0.04 mag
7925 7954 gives 0.03 mag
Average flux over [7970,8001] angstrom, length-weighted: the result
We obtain 2.21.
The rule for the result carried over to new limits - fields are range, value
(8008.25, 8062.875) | 2.21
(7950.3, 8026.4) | 2.21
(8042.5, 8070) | 2.32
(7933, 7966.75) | 2.23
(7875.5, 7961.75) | 2.26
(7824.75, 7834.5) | 2.35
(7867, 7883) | 2.34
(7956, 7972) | 2.28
